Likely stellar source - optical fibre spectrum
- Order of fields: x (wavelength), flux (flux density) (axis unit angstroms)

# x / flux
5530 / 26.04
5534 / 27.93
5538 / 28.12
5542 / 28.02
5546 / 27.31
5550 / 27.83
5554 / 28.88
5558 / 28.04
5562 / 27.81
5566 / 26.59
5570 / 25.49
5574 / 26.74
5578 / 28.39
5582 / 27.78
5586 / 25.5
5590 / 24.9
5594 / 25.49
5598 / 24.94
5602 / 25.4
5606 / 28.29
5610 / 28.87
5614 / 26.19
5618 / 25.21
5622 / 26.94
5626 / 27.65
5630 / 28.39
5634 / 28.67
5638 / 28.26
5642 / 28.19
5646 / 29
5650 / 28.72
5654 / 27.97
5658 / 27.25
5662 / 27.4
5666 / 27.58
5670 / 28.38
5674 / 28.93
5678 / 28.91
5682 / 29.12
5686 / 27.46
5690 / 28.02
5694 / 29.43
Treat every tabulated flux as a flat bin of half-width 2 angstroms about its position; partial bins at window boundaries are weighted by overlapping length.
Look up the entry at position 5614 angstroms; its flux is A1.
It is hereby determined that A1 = 26.19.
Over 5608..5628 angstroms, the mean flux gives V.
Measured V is 27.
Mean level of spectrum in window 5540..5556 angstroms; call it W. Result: 28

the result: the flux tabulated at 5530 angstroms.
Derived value 26.04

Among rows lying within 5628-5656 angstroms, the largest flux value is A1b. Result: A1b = 29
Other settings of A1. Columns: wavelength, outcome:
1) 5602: 25.4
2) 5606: 28.29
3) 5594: 25.49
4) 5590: 24.9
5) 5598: 24.94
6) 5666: 27.58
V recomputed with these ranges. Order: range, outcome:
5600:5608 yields 26.8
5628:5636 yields 28.5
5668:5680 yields 28.7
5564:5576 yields 26.3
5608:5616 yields 27.5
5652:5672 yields 27.7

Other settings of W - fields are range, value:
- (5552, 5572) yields 27.4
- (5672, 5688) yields 28.6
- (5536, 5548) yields 27.8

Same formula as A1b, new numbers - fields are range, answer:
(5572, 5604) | 28.39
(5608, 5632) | 28.87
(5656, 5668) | 27.58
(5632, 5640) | 28.67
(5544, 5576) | 28.88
